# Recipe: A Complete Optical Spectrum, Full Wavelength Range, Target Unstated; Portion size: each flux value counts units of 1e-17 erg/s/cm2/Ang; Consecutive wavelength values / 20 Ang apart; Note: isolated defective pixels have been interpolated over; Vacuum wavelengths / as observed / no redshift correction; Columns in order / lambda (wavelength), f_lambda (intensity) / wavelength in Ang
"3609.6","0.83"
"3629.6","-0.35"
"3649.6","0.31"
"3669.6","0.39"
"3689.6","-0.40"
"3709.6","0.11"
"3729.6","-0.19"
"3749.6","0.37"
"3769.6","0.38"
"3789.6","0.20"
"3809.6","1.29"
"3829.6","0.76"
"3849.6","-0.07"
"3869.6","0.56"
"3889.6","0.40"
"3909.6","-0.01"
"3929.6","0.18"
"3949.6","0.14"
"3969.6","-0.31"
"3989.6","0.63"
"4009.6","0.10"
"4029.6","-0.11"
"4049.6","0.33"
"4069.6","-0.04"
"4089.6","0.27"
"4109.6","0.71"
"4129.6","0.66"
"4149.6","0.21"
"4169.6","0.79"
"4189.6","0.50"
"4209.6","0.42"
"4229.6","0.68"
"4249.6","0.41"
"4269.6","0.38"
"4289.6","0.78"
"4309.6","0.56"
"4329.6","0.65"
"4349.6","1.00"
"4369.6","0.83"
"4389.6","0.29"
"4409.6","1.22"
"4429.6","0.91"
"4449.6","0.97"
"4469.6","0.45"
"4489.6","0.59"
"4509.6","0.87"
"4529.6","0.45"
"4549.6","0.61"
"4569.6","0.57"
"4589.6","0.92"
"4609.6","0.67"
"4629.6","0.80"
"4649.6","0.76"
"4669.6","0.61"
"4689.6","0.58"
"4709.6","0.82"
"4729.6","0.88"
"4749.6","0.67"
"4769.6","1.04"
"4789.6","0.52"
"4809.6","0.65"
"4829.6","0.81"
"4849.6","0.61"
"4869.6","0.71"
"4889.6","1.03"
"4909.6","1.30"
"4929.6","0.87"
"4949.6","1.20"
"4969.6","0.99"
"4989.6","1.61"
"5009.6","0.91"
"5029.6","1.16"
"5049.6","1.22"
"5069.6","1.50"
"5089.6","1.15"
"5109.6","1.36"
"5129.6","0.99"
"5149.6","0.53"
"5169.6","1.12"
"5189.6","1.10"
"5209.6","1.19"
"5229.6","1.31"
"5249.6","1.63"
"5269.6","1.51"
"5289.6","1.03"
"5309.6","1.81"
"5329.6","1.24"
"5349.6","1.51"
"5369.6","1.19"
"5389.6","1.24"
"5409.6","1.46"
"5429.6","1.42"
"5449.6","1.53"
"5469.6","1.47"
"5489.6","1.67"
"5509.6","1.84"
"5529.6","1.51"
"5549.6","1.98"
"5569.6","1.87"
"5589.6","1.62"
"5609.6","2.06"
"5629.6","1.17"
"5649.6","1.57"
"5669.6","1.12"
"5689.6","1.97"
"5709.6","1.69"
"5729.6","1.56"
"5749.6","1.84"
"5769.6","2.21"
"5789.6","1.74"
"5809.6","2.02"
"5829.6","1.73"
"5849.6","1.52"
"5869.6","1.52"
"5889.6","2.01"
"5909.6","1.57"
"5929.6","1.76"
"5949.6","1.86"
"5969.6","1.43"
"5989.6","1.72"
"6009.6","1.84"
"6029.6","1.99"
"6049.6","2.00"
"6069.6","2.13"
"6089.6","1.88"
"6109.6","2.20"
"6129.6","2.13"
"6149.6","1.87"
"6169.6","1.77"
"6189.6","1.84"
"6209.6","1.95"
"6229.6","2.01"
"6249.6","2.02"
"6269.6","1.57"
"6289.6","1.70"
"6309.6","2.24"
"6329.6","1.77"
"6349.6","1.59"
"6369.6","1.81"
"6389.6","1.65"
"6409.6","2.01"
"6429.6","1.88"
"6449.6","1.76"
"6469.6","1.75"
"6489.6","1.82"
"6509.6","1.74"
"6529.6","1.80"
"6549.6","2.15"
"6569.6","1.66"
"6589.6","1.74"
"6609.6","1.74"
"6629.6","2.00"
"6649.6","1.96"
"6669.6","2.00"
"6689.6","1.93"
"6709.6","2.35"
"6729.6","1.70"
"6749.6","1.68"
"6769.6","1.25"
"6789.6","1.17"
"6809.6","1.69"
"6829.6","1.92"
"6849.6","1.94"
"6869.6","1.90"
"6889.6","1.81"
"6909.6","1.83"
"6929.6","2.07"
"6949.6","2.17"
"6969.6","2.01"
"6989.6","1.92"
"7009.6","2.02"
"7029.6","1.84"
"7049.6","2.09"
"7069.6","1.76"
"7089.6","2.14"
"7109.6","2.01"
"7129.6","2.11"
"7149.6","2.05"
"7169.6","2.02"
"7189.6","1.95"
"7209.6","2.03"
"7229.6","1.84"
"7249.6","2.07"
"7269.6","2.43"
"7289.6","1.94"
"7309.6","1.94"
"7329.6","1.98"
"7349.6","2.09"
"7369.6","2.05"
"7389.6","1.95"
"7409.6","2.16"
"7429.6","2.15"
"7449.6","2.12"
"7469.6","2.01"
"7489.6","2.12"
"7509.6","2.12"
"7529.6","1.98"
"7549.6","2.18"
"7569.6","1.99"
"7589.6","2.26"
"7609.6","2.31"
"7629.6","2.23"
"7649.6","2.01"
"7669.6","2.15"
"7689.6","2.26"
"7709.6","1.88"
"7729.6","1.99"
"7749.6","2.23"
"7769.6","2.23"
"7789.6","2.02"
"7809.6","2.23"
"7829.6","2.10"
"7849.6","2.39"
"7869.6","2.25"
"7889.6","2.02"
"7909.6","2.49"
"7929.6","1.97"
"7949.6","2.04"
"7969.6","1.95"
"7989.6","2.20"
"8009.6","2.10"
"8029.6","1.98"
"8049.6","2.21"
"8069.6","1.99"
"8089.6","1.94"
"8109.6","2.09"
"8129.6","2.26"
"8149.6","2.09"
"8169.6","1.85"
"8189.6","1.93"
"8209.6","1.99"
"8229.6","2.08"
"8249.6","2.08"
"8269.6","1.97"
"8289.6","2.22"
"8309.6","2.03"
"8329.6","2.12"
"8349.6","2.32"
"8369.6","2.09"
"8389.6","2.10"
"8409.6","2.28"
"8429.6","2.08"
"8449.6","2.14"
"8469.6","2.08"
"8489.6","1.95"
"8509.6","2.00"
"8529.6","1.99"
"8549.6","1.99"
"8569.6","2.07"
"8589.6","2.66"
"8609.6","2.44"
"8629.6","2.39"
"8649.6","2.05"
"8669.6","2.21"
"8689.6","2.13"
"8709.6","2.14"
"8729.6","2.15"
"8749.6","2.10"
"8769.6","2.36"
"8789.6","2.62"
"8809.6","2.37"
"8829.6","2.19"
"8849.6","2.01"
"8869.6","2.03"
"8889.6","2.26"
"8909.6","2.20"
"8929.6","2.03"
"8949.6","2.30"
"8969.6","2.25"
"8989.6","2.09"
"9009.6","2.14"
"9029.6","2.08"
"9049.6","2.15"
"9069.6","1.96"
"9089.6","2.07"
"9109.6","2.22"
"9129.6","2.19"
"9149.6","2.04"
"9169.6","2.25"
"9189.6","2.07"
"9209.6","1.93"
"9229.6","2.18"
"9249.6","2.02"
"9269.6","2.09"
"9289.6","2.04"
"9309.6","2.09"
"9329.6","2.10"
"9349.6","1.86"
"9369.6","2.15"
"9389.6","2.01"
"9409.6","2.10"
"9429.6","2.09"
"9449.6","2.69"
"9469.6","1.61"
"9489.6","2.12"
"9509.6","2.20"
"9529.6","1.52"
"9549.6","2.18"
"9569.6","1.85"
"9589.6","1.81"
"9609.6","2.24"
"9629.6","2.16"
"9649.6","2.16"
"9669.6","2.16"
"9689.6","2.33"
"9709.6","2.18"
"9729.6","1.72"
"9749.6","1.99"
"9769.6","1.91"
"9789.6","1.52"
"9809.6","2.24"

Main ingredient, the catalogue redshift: 0.309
